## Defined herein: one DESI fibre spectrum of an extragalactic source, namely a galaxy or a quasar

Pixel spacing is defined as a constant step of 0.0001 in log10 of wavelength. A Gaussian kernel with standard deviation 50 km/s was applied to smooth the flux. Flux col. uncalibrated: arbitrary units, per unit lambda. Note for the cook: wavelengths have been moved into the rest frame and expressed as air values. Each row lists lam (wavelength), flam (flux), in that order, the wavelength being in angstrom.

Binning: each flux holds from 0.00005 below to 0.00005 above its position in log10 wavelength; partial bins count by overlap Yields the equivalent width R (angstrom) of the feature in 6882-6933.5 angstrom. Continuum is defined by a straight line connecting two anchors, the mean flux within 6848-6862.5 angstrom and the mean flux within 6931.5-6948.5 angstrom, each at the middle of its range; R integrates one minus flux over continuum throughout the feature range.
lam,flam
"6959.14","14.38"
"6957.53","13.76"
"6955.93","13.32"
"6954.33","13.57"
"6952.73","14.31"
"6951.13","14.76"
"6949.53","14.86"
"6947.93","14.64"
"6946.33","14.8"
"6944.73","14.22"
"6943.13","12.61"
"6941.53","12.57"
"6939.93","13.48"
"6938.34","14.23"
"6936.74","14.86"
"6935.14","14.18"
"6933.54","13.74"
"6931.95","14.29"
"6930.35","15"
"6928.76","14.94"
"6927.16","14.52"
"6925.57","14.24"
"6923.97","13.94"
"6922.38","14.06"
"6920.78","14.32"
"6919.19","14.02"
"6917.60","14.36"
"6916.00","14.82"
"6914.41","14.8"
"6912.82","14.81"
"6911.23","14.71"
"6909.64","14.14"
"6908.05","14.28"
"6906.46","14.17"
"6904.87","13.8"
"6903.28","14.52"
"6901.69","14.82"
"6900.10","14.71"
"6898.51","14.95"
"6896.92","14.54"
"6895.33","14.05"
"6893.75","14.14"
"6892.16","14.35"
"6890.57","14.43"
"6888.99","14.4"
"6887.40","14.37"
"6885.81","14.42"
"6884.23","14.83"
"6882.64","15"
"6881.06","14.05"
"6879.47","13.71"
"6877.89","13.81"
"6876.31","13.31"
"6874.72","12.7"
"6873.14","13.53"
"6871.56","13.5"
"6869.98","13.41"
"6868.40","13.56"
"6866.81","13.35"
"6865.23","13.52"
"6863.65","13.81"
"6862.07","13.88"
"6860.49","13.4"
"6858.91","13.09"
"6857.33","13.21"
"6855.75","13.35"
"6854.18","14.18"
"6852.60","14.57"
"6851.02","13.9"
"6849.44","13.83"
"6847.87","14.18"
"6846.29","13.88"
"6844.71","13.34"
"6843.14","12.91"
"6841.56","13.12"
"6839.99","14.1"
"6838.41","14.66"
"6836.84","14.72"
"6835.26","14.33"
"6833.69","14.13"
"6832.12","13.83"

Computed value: -2.16 angstrom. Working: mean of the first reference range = 13.7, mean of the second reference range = 13.9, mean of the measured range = 14.4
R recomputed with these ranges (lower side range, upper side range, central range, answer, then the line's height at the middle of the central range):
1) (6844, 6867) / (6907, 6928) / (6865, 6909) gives -0.1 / 14.1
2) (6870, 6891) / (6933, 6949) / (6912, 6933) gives -0.8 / 14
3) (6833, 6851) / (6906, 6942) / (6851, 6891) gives 0.7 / 14.1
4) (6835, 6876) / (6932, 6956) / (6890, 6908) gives -0.7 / 13.9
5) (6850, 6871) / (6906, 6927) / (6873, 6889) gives -0.1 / 13.9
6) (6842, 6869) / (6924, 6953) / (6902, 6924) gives -0.5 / 14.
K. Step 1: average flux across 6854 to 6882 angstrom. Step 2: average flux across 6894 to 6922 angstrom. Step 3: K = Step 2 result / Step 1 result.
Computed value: 1.07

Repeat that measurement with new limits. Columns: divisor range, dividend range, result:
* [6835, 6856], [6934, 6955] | 1.01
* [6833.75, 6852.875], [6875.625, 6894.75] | 1.02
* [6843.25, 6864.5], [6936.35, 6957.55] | 1.02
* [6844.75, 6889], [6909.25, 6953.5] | 1.04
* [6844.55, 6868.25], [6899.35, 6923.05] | 1.05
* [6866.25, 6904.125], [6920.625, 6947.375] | 1.00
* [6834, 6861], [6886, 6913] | 1.04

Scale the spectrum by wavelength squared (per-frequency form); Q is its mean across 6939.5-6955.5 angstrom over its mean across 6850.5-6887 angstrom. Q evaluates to 1.0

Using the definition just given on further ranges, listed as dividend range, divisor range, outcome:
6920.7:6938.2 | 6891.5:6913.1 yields 1.00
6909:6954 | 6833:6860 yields 1.06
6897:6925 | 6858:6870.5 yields 1.08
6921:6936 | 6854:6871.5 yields 1.08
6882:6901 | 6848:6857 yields 1.05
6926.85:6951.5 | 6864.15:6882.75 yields 1.07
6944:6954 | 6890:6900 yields 1.02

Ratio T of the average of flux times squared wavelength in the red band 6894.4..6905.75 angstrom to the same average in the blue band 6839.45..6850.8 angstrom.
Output 1.1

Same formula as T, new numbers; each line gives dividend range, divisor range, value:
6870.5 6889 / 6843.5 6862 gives 1.02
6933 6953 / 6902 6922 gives 0.99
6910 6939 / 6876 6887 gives 1.03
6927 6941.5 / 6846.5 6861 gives 1.06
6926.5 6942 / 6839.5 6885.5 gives 1.06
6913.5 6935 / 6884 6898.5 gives 1.01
